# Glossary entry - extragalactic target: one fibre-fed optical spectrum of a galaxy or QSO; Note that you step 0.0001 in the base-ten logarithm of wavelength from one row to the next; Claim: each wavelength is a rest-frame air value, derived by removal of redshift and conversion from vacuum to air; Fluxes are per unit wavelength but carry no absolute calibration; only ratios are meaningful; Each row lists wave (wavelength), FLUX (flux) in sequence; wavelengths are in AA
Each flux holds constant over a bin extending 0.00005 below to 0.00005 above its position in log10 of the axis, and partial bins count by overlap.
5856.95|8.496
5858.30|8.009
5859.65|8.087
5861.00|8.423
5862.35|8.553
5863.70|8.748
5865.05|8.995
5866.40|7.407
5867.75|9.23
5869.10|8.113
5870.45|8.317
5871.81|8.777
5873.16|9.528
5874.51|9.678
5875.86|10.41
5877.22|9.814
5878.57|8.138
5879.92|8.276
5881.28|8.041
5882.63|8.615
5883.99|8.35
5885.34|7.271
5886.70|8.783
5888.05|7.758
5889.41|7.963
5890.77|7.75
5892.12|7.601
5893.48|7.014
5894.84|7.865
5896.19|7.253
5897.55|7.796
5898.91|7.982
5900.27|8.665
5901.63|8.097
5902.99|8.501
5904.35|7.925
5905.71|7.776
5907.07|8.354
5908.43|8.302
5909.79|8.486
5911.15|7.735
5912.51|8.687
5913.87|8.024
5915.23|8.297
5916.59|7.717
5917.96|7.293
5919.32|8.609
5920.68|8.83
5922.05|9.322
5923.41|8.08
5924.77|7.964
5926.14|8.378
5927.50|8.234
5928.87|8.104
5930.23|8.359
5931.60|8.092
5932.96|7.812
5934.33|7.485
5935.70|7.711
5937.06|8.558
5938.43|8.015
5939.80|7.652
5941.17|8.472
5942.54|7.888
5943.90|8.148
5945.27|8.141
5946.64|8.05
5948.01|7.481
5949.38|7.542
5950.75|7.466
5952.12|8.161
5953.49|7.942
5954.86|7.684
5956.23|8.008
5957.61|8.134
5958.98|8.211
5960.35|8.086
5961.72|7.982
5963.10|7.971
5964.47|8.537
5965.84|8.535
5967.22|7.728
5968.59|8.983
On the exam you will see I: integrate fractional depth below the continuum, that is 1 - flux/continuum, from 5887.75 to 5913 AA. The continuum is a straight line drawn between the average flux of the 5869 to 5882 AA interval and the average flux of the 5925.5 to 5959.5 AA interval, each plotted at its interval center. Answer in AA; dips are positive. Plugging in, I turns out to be 1.8 AA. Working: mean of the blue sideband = 8.94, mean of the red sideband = 7.99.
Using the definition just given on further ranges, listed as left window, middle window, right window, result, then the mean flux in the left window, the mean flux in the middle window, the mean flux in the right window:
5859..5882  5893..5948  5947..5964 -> 1.0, 8.74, 8.09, 7.9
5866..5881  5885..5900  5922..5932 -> 1.6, 8.88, 7.76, 8.26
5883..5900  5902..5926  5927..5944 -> -0.9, 7.82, 8.23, 8.04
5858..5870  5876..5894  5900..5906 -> 0.2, 8.41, 8.18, 8.18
